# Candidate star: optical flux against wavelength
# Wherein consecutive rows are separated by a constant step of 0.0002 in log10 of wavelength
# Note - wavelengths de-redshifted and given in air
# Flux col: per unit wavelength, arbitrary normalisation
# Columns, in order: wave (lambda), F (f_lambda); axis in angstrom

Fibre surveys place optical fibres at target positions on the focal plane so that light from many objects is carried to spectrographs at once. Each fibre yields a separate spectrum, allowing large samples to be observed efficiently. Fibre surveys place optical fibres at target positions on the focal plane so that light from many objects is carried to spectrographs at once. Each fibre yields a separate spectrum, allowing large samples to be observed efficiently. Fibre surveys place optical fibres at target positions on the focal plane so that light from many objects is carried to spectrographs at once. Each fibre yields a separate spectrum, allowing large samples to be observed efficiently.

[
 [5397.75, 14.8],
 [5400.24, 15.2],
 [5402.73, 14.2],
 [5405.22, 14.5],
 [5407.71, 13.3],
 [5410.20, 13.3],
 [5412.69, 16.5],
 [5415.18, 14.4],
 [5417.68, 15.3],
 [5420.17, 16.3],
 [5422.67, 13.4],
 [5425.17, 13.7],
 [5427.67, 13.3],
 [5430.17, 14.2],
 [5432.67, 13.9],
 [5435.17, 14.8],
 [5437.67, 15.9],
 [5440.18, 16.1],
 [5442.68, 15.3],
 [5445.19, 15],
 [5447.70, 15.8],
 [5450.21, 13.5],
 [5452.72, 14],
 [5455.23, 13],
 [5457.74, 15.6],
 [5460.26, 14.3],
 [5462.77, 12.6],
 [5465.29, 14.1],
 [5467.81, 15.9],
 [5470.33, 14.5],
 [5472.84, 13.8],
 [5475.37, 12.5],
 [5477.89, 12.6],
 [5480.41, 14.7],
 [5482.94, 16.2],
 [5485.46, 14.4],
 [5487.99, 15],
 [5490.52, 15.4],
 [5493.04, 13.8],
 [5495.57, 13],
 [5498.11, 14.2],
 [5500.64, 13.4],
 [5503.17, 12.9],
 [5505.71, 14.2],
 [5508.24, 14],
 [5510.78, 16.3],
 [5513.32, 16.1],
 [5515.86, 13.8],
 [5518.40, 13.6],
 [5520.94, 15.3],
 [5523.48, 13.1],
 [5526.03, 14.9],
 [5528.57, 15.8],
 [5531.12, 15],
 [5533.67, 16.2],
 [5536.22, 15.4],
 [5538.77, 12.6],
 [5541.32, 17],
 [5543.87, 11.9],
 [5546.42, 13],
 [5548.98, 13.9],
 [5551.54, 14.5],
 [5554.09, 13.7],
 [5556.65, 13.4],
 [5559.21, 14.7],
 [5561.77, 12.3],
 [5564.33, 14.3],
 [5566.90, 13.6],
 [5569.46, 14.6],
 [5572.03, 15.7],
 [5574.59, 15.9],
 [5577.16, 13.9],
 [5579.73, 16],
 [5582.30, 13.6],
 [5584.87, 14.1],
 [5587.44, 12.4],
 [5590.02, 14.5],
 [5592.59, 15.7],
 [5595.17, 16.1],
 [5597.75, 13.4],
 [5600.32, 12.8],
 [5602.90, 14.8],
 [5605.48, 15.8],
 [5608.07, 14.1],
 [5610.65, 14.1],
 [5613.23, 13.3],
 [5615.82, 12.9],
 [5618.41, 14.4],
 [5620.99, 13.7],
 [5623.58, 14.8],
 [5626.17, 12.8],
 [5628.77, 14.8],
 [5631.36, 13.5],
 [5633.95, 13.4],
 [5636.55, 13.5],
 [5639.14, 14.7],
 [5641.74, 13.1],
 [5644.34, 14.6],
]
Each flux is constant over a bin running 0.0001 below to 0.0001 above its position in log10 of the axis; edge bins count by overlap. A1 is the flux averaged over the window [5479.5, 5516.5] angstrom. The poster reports 14.5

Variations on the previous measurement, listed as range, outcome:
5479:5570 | 14.3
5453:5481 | 13.9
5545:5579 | 14.1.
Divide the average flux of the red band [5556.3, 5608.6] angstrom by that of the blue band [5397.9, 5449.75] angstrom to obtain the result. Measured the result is 0.98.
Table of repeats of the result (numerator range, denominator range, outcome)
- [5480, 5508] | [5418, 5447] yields 0.97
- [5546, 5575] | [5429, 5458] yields 0.96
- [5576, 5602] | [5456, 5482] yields 1.01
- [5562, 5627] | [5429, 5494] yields 0.98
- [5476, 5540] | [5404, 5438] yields 1.00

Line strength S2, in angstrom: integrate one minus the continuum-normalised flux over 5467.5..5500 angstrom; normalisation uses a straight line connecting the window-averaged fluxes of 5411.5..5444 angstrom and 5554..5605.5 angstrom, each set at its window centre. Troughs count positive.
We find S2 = 0.9 angstrom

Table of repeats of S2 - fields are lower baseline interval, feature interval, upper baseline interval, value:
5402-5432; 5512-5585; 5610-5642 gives -2.2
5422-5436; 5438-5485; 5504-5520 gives -0.9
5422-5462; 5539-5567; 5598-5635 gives 0.6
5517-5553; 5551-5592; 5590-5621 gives 0.4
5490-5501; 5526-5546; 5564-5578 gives -0.6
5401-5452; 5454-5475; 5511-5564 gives 0.6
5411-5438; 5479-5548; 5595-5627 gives -0.7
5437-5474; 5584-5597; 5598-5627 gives -0.4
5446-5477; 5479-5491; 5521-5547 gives -0.7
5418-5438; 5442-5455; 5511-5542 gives 0.0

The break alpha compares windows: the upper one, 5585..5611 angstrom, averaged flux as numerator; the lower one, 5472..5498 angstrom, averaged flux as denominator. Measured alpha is 1.0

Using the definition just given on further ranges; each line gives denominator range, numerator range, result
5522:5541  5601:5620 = 0.95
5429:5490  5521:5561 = 0.99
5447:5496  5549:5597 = 1.01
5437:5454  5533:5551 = 0.95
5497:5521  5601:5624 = 0.99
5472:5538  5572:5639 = 0.98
